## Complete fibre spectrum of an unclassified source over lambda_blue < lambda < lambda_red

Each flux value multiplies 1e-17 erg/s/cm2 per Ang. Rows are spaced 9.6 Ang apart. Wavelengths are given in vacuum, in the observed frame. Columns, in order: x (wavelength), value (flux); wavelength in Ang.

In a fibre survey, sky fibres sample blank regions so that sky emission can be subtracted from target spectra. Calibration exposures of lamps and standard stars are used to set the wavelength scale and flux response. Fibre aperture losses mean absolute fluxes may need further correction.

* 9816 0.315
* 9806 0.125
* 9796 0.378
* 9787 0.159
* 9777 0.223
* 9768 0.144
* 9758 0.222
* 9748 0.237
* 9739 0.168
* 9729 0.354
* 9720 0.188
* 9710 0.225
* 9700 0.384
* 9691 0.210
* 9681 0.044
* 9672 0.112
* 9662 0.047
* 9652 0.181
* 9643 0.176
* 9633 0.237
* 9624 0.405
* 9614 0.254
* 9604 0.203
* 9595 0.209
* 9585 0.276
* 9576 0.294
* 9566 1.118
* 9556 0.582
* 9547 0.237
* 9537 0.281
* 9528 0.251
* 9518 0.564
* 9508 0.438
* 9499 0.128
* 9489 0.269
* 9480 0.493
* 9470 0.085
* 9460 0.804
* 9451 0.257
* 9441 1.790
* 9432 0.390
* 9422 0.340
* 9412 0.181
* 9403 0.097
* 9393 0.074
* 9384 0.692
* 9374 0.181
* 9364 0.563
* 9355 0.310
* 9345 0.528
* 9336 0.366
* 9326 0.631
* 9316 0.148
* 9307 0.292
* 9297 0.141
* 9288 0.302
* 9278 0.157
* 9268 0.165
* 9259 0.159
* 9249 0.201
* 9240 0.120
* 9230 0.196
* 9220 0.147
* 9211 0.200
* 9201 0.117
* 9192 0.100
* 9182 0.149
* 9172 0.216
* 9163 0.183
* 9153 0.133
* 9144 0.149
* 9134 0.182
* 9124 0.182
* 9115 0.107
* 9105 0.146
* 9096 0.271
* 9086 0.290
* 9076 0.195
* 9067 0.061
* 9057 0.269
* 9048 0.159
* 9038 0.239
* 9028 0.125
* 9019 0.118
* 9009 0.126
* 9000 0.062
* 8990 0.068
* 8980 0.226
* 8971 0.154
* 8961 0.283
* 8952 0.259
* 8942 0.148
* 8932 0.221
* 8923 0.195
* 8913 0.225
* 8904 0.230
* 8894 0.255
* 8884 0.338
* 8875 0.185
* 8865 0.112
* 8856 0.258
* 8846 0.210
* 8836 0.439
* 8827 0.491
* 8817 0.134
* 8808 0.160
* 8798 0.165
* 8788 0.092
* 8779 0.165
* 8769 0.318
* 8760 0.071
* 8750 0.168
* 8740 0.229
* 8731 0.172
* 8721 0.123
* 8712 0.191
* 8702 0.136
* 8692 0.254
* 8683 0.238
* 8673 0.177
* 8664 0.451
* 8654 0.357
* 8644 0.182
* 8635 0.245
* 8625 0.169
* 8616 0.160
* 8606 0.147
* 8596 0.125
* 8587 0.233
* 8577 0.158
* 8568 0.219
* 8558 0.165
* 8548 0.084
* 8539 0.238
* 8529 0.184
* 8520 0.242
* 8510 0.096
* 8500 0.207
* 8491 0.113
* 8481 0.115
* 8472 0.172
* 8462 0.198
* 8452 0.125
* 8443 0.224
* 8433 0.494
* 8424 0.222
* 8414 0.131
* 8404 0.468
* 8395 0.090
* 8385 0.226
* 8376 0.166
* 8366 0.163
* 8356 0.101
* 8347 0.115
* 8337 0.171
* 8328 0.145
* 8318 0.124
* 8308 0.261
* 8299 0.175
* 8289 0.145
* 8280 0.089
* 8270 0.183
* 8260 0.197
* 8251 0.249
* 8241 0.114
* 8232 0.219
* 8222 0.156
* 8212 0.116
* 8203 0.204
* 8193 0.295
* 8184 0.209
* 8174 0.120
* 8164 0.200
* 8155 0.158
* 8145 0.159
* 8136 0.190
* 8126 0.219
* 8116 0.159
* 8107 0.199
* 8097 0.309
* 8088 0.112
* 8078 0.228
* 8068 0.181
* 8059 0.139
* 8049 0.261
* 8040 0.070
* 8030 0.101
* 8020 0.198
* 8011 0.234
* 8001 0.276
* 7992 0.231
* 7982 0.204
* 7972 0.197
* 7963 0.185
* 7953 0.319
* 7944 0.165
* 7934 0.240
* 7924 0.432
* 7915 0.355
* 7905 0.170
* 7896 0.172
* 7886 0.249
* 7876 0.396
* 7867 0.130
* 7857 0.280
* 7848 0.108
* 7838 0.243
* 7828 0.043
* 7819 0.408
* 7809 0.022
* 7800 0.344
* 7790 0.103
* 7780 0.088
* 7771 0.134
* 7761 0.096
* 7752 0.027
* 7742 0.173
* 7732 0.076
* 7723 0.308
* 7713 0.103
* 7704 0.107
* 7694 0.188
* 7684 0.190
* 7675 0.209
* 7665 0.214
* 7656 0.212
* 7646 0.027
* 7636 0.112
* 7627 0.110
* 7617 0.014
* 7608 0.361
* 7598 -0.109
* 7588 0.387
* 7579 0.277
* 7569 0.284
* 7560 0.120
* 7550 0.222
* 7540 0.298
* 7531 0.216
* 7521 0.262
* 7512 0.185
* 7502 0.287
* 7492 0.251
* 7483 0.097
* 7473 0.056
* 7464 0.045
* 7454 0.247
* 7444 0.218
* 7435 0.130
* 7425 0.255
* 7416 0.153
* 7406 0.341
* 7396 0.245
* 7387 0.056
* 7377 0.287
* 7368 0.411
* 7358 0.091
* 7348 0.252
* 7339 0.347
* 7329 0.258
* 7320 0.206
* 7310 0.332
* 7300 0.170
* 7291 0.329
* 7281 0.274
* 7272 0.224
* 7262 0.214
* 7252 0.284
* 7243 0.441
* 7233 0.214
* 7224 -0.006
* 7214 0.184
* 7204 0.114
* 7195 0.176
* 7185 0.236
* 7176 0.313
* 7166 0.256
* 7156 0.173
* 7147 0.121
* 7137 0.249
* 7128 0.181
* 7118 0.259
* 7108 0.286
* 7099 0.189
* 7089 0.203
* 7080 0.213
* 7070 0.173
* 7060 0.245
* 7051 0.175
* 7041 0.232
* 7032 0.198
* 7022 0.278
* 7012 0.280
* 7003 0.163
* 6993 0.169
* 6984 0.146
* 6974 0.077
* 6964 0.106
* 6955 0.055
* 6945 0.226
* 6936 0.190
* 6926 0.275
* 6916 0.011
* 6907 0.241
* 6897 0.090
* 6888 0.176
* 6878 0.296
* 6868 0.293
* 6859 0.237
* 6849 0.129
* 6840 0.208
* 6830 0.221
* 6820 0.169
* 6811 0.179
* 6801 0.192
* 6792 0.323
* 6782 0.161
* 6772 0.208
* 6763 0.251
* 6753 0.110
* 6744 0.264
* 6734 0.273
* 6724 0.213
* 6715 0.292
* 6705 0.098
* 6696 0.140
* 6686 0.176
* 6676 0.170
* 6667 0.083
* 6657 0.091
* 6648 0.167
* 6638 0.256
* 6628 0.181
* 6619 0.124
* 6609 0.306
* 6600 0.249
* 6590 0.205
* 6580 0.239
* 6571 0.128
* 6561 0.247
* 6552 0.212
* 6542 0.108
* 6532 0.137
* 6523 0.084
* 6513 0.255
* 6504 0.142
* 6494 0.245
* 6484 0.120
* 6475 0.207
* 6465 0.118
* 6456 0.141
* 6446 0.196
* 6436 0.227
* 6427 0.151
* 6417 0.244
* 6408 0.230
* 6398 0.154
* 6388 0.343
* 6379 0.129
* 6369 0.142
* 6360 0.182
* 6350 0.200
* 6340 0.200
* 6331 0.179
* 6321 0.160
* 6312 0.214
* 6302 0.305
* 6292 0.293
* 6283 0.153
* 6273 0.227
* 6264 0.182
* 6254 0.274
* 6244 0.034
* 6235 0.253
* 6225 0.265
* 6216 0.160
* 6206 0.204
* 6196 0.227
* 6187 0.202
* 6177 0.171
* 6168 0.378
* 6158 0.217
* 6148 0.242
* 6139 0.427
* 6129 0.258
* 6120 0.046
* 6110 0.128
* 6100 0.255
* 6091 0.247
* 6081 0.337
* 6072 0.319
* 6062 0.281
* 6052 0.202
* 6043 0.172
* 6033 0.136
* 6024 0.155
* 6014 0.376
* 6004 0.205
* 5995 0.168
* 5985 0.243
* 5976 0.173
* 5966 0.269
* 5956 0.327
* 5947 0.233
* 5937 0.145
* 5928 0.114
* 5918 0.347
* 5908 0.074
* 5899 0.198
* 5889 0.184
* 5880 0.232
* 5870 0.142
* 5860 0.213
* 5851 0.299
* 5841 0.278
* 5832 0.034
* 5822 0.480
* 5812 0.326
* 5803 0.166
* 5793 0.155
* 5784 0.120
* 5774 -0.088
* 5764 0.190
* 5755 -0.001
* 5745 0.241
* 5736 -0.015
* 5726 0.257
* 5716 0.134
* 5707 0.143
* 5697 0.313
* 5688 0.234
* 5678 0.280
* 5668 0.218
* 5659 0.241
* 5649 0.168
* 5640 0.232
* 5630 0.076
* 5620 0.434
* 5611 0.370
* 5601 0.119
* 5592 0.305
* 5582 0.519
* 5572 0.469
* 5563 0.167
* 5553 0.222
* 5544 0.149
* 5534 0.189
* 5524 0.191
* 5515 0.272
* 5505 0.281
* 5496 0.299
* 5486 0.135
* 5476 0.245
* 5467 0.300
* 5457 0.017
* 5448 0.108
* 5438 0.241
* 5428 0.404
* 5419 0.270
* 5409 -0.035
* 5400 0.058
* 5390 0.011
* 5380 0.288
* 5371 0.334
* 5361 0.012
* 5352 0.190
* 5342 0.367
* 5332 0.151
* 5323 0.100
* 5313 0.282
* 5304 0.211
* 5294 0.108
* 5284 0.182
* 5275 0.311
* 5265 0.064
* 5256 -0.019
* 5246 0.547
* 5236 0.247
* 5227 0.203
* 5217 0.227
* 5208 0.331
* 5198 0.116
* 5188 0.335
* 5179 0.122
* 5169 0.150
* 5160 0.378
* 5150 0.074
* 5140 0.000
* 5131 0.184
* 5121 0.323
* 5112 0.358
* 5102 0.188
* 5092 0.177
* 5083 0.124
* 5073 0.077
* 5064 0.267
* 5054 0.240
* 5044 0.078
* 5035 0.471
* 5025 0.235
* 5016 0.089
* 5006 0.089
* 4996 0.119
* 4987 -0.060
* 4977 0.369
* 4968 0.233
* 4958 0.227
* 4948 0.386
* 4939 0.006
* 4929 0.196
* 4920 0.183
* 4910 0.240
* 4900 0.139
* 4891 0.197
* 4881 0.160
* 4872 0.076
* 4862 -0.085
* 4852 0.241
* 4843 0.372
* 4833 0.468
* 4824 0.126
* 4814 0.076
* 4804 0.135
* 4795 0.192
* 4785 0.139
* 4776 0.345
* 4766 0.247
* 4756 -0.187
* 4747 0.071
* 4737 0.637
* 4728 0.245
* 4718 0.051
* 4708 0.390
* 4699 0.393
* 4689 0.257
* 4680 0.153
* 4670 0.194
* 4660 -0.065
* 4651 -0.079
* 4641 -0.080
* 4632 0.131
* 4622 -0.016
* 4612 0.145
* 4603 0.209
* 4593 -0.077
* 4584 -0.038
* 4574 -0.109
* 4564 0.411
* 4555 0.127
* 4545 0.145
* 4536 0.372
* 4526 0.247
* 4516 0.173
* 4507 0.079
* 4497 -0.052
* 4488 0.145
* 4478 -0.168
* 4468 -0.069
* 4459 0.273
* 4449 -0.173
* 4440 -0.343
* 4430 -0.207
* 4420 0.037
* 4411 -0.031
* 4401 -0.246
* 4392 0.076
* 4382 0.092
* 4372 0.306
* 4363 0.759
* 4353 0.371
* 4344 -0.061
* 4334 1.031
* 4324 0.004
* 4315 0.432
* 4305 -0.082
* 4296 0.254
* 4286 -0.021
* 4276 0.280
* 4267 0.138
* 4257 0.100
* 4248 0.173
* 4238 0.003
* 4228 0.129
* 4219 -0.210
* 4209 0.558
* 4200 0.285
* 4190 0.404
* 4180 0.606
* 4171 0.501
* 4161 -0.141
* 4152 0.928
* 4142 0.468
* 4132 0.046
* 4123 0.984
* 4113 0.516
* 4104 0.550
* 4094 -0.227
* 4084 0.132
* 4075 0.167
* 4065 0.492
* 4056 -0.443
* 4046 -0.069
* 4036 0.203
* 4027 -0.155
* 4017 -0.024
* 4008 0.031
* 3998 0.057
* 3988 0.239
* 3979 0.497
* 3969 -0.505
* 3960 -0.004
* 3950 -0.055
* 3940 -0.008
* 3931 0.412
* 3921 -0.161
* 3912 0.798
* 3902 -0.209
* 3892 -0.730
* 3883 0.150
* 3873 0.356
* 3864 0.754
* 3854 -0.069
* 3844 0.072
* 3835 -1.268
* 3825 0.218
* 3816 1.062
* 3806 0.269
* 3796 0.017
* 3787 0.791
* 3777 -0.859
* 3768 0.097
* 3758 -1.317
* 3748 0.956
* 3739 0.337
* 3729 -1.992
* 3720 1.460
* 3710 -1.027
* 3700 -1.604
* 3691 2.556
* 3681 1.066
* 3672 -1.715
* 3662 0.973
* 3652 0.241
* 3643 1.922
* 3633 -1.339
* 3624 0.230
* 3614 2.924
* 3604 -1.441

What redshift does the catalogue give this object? 1.51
